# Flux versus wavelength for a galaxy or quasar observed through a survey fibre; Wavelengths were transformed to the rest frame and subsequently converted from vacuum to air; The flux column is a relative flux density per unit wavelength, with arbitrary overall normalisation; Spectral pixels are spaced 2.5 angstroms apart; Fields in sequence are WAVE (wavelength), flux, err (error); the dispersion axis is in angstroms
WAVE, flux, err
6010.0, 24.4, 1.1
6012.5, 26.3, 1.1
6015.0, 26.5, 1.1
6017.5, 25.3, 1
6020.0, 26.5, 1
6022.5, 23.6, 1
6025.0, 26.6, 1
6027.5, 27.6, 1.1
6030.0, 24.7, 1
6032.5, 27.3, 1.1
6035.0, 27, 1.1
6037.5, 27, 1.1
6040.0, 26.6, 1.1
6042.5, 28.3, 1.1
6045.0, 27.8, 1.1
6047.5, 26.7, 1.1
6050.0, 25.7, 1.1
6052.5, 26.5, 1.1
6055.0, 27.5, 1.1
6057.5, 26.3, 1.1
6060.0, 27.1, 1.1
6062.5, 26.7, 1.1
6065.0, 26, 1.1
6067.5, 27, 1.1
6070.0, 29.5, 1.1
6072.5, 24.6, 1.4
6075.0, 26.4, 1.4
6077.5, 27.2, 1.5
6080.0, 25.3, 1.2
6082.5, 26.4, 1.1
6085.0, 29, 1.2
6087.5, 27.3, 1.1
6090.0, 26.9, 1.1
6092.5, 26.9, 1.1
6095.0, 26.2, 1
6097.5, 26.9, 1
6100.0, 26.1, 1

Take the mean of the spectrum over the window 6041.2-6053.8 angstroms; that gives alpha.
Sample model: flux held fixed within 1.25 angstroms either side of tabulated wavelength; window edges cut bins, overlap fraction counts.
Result 27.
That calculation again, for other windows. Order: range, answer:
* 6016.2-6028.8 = 25.9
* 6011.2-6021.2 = 26.1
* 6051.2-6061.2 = 26.8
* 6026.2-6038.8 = 26.7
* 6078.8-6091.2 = 27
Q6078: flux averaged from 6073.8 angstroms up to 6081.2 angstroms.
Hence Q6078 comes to 26.3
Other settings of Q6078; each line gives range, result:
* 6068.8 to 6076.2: 26.8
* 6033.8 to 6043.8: 27.2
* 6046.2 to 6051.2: 26.2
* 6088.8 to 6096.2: 26.7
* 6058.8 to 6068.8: 26.7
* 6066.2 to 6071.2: 28.2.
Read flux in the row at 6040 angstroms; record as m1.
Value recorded 26.6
